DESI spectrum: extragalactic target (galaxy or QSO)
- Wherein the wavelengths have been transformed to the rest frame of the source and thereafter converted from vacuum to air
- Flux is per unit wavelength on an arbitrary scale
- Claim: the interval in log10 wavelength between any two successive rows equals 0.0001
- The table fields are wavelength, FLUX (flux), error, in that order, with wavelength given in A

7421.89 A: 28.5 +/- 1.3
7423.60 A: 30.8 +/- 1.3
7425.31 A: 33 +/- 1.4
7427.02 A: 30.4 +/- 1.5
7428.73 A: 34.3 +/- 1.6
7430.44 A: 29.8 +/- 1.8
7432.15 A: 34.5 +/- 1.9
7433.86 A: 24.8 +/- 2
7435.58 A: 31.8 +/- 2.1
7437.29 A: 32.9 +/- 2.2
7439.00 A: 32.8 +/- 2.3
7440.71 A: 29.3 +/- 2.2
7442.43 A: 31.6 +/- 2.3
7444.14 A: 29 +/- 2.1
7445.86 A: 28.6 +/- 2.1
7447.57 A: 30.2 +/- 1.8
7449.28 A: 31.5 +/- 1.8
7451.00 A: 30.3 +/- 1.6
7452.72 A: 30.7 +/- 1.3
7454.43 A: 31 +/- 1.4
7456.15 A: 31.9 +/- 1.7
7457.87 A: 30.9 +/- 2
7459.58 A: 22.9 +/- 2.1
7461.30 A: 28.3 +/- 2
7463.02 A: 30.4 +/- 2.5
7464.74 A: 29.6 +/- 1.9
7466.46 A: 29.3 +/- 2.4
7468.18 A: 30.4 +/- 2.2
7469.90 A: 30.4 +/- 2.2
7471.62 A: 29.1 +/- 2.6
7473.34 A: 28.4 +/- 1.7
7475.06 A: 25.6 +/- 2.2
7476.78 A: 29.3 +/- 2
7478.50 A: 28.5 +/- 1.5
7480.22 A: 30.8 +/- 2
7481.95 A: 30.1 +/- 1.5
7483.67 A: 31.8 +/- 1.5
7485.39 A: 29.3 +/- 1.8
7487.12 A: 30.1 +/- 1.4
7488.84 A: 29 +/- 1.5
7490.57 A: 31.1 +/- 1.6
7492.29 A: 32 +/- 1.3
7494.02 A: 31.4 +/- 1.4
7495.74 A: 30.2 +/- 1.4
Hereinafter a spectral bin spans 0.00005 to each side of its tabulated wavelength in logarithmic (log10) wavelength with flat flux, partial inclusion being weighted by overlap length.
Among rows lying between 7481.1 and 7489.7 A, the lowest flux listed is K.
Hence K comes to 29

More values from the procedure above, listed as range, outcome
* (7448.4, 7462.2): 22.9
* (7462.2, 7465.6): 29.6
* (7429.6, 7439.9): 24.8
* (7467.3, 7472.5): 29.1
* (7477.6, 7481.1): 28.5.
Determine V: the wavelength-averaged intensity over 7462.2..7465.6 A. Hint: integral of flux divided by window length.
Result 30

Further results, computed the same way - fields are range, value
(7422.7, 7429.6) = 32.1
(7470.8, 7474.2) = 28.8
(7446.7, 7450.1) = 30.9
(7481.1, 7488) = 30.3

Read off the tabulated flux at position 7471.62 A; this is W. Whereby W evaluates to 29.1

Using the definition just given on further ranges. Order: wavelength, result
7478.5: 28.5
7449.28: 31.5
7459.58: 22.9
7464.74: 29.6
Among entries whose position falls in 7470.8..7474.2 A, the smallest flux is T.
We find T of 28.4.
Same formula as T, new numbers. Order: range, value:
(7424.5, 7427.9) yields 30.4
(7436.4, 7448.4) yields 28.6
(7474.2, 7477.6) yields 25.6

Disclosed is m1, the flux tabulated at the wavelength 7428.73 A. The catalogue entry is 34.3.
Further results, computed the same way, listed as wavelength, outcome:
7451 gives 30.3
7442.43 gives 31.6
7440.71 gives 29.3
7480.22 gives 30.8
